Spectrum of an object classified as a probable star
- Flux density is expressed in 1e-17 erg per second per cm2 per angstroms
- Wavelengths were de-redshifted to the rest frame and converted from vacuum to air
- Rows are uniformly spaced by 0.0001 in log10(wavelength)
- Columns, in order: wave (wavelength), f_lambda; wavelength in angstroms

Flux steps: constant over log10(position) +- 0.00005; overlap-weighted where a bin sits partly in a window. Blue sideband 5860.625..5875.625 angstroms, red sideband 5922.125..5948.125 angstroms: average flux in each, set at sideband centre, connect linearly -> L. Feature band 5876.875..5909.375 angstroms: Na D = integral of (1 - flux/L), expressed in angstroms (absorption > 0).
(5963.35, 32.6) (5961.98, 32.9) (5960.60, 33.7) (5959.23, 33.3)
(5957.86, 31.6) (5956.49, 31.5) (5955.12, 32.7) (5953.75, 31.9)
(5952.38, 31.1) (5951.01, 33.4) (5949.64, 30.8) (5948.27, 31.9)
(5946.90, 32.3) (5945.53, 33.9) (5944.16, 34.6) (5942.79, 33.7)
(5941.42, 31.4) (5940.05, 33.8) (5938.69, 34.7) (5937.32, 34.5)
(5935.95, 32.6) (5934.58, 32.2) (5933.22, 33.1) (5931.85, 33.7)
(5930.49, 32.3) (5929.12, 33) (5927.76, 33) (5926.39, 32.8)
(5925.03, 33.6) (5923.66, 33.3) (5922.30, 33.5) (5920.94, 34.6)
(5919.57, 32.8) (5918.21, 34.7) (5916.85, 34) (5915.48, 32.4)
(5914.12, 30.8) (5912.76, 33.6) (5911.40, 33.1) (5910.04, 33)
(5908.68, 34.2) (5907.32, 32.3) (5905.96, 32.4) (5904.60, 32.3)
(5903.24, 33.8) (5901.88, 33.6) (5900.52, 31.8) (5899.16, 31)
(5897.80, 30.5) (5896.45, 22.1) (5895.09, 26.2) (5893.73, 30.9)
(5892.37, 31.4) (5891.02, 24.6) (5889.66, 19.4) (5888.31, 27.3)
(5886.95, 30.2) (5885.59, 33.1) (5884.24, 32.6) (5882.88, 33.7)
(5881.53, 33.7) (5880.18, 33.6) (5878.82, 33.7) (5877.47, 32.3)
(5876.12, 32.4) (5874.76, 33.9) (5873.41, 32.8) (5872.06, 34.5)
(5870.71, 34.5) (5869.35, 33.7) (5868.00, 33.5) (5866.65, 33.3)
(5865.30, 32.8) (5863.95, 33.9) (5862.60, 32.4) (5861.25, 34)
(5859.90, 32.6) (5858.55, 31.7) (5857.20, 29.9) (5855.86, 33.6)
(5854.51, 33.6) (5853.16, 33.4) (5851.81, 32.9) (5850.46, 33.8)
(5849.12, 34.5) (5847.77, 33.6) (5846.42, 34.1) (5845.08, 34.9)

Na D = 2.66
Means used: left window 33.5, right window 33.2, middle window 30.7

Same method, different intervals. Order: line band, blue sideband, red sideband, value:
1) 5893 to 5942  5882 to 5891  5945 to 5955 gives -2.9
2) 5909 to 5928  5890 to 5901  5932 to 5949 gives -1.5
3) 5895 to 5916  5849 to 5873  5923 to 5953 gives 1.0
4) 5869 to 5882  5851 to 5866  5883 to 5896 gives -1.3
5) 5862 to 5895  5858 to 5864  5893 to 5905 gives -0.1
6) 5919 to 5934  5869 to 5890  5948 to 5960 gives -0.5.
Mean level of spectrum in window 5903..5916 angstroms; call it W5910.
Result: 32.8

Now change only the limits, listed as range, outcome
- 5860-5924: 32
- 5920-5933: 33.3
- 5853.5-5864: 32.7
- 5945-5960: 32.2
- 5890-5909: 30.2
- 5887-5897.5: 26.4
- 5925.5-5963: 32.8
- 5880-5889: 31.9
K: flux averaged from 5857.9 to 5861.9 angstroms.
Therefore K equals 32.8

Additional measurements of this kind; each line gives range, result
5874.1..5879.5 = 33.1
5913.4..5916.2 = 31.6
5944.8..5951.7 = 32.5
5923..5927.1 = 33.2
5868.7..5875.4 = 33.9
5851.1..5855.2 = 33.2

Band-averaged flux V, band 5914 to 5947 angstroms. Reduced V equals 33.3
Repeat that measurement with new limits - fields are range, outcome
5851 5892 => 32.1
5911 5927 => 33.3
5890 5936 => 31.9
